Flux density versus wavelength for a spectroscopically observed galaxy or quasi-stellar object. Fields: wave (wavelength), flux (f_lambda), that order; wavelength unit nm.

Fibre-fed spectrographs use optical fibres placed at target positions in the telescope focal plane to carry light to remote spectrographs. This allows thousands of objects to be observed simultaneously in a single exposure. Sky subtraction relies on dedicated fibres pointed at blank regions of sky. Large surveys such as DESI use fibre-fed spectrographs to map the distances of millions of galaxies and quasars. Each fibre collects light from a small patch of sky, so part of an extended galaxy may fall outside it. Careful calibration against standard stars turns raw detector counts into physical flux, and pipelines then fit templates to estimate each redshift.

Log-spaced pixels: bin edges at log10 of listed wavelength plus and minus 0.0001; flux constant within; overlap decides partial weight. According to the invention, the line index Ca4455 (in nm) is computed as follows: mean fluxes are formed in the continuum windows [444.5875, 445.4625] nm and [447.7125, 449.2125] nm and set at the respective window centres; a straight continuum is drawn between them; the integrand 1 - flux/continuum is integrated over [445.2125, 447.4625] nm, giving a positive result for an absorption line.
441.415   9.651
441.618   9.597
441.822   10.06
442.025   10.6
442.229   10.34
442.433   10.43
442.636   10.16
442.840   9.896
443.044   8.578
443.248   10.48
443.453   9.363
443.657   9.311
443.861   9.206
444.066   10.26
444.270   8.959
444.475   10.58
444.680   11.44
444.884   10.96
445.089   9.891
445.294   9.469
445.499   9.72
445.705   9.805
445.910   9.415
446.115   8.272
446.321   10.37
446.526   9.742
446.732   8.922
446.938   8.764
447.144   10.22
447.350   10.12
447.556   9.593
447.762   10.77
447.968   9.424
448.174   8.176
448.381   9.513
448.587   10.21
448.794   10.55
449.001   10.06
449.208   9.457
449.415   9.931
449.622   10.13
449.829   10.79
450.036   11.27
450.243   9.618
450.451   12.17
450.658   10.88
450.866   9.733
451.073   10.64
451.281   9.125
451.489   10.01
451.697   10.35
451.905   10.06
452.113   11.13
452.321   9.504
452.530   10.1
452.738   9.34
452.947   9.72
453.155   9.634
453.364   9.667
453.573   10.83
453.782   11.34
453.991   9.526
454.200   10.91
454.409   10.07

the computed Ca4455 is 0.14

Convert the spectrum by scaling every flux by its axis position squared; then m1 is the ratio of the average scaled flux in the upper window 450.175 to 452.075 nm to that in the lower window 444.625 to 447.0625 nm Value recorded 1.09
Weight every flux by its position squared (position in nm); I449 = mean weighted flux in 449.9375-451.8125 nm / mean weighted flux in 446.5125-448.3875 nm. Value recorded 1.11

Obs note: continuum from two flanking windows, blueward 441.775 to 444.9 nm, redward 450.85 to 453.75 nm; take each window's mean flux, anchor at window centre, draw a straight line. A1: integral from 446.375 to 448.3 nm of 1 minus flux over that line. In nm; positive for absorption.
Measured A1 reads 0.09 nm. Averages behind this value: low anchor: 10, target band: 9.55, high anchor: 10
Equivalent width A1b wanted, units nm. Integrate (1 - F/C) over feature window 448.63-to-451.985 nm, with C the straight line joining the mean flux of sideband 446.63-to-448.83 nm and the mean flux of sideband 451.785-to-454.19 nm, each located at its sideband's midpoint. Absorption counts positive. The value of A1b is -0.147 nm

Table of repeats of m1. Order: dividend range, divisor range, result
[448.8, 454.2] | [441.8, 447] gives 1.08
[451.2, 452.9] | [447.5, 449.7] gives 1.03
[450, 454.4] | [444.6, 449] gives 1.07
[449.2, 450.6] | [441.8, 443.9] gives 1.11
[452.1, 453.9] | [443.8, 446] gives 1.05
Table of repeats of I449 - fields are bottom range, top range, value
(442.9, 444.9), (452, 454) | 1.07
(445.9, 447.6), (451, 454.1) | 1.09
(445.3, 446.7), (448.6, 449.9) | 1.08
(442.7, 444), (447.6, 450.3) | 1.08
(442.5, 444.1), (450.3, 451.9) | 1.11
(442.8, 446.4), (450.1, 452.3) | 1.09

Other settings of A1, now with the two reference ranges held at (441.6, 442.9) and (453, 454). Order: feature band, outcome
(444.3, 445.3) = -0.02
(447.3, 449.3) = 0.09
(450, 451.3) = -0.04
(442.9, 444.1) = 0.08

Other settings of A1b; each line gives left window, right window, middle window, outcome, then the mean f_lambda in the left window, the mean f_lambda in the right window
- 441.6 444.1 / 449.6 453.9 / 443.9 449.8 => 0.14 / 9.86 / 10.3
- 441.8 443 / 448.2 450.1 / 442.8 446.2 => 0.14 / 10.2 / 10.1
